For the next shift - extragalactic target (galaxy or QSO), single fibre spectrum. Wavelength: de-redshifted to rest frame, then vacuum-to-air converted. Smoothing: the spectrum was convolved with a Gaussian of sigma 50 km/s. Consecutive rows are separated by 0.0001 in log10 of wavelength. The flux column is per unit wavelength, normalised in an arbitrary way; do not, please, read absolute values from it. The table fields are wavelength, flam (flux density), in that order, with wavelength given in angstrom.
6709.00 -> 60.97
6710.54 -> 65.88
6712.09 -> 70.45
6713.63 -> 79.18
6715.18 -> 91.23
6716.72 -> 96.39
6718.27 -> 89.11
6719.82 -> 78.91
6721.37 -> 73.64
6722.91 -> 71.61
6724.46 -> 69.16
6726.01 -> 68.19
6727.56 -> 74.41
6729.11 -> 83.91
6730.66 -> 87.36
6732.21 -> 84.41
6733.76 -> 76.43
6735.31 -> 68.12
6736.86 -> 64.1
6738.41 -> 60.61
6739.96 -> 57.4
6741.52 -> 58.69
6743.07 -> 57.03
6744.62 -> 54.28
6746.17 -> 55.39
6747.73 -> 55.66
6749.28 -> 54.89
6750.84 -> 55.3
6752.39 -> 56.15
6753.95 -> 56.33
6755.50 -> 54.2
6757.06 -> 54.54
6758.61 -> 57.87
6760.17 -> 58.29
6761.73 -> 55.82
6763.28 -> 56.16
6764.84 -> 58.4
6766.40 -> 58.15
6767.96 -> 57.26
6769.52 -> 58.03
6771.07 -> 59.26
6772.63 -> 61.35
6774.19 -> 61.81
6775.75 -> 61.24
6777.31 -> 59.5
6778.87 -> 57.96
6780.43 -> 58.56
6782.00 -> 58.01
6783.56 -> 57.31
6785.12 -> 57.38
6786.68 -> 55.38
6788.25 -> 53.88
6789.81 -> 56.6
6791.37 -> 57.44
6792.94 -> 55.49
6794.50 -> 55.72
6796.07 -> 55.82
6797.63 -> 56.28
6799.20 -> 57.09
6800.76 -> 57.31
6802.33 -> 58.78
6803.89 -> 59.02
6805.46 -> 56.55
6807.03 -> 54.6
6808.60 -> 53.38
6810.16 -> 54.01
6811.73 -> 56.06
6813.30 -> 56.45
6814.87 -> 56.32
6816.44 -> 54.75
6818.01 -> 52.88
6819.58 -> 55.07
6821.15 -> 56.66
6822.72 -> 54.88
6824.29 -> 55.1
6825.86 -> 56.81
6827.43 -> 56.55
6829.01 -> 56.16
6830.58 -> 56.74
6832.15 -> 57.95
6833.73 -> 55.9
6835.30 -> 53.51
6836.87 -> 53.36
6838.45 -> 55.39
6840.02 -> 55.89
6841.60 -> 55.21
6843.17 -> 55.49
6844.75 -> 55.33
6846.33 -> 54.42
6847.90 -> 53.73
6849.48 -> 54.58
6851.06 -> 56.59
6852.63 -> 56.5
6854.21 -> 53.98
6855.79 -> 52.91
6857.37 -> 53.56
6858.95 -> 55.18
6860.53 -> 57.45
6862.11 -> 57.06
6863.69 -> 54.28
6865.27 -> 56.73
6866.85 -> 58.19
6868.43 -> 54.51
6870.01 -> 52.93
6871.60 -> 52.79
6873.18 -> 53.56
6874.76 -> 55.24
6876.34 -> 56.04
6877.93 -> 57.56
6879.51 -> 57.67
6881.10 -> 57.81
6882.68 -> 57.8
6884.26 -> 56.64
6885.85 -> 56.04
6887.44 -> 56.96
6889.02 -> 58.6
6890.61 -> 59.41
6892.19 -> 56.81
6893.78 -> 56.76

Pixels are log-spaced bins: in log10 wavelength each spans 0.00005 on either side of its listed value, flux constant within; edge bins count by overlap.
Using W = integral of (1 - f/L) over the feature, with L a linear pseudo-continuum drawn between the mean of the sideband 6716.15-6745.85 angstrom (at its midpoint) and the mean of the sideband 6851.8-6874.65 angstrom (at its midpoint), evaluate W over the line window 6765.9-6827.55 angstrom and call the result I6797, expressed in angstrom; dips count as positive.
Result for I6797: 6.4 angstrom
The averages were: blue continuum 71.9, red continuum 55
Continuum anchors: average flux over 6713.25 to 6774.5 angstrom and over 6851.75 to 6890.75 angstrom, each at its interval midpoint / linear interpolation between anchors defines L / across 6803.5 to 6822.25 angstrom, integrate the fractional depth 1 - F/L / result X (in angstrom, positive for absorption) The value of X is 1.5 angstrom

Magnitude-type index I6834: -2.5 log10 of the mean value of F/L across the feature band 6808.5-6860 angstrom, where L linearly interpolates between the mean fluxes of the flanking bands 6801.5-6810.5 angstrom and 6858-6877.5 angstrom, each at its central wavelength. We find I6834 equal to 0.01 mag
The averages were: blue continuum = 56.2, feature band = 55.2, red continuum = 55.3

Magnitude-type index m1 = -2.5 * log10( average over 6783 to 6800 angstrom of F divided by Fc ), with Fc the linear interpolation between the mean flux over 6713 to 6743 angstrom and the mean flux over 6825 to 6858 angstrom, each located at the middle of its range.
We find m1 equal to 0.14 mag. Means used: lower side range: 74.9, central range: 56.2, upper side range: 55.3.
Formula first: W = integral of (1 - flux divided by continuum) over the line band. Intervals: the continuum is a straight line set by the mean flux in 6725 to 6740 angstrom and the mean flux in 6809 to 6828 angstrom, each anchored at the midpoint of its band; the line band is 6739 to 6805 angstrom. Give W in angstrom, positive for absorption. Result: 7.7 angstrom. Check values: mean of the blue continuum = 73.2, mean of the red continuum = 55.4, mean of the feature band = 57.2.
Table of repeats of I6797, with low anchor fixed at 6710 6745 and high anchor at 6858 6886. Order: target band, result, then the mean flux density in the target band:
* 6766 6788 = 2.9 angstrom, 58.5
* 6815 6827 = 1.3 angstrom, 55.3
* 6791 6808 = 2.1 angstrom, 56.7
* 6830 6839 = 0.7 angstrom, 55.4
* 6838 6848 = 0.7 angstrom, 55.2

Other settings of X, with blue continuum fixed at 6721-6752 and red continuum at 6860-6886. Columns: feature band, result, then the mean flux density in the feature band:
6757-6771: 1.5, 57.4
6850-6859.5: 0.4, 54.8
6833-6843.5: 0.7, 55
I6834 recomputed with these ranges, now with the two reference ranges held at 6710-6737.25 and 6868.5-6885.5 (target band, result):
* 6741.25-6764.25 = 0.295 mag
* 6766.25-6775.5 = 0.190 mag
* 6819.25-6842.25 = 0.123 mag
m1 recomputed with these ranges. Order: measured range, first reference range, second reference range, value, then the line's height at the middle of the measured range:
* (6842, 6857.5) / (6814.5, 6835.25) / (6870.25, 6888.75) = 0.02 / 55.9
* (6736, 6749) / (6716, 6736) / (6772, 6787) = 0.25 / 72.5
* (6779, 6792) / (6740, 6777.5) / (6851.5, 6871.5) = 0.00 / 56.7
